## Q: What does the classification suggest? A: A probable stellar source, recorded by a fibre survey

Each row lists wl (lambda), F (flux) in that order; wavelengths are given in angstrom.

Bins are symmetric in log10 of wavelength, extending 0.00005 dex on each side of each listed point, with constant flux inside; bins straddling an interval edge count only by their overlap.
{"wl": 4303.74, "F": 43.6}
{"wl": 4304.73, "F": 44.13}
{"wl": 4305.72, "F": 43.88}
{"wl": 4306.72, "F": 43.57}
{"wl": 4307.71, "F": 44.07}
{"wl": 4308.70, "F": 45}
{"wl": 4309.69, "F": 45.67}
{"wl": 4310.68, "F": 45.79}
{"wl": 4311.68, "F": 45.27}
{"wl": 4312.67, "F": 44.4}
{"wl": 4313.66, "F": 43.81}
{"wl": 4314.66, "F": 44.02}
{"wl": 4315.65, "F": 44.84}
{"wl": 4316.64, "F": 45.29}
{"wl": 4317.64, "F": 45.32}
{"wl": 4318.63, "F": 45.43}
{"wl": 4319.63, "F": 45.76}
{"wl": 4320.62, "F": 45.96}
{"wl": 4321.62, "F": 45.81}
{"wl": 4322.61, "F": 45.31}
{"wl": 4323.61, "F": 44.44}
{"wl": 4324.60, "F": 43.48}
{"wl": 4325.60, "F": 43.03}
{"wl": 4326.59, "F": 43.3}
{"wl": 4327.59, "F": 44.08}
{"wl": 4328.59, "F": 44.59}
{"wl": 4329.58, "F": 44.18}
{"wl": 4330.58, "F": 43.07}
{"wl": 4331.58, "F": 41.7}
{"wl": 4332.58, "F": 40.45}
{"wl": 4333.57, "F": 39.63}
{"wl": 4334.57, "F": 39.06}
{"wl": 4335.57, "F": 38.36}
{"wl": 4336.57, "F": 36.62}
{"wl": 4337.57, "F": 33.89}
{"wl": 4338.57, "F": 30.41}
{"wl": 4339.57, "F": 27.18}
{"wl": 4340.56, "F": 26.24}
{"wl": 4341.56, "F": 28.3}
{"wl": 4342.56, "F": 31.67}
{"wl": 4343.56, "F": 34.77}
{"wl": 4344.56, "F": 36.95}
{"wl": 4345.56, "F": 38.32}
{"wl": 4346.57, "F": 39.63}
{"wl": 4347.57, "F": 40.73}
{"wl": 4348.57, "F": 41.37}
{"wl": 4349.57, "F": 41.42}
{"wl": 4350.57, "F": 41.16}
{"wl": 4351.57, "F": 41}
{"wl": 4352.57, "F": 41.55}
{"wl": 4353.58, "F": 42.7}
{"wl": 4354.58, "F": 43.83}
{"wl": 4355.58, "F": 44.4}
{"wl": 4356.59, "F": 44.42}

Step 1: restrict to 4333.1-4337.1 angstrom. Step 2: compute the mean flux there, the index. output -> 38.3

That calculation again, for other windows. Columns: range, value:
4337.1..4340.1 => 30.5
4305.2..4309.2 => 44.1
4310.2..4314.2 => 44.7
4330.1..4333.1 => 41.7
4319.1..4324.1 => 45.4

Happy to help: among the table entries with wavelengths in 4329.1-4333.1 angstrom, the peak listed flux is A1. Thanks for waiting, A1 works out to 44.18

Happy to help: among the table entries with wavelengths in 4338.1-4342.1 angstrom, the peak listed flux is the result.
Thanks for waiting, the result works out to 30.41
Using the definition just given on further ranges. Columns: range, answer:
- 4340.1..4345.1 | 36.95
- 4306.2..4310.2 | 45.67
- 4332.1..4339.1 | 40.45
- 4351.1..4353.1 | 41.55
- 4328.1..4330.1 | 44.59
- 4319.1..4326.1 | 45.96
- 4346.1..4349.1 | 41.37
